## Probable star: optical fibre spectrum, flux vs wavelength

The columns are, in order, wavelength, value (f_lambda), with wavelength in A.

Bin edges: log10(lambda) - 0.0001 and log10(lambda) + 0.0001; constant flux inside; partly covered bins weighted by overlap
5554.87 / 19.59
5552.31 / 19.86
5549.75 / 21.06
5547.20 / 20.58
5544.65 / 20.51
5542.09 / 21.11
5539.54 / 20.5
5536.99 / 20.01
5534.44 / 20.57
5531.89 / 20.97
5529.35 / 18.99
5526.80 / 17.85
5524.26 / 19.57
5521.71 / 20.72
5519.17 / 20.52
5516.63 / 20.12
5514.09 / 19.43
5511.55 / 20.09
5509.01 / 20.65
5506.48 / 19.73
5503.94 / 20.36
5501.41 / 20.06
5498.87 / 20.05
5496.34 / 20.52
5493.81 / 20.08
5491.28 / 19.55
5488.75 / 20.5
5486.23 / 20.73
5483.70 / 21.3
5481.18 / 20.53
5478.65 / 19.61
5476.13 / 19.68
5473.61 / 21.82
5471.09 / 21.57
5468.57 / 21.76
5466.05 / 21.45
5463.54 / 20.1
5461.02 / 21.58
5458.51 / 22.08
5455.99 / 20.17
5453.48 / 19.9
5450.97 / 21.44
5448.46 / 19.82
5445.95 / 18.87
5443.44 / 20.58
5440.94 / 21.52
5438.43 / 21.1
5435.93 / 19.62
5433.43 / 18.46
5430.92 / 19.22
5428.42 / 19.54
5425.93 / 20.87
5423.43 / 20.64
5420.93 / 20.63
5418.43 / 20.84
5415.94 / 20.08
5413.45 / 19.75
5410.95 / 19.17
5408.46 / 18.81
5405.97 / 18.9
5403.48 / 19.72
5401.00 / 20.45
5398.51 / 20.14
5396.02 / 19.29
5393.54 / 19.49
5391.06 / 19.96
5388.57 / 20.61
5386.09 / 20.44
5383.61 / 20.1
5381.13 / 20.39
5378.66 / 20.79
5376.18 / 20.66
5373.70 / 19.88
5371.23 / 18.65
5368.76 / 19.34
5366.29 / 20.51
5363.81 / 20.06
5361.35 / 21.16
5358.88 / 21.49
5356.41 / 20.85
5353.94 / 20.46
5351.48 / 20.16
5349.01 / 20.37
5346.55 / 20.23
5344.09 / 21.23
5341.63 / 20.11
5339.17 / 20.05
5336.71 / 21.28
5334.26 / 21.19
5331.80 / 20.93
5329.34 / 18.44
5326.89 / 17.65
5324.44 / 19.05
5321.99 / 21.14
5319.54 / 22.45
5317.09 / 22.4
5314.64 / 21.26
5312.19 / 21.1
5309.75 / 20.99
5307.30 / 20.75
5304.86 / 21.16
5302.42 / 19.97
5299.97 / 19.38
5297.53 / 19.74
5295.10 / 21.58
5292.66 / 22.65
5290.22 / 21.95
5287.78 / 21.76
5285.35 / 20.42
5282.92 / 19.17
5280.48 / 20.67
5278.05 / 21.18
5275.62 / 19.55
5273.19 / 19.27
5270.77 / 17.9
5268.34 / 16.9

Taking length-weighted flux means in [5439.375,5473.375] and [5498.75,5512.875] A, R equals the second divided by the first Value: 0.97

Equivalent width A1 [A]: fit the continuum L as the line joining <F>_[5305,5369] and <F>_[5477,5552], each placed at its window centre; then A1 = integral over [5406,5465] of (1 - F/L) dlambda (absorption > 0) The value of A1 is 0.6 A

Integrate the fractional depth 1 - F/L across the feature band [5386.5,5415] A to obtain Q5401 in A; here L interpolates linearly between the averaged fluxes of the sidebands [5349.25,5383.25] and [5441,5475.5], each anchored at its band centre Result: 1.17 A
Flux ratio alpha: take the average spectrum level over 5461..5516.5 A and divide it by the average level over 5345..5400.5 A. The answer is 1.01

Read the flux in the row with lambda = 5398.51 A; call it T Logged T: 20.14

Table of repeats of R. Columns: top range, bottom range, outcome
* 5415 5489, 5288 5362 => 0.99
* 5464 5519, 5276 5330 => 0.99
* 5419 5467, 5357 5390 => 1.00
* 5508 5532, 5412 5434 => 0.99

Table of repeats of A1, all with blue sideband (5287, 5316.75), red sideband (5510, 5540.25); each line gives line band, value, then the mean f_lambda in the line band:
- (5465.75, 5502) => -0.8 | 20.6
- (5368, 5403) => 1.0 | 20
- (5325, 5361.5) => 0.9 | 20.3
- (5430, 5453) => 0.3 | 20.1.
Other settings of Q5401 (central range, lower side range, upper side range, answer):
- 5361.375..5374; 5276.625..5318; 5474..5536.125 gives 0.51 A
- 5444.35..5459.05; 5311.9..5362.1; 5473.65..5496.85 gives 0.08 A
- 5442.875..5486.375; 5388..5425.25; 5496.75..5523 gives -1.45 A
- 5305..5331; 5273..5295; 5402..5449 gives 0.08 A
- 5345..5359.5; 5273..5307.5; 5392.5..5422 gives -0.28 A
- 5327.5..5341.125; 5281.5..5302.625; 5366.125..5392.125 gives 0.14 A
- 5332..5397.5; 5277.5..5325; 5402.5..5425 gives -0.04 A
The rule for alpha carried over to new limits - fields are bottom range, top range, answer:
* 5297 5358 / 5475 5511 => 0.99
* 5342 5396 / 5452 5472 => 1.04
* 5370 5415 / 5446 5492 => 1.04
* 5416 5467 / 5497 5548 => 0.99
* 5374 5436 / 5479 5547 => 1.01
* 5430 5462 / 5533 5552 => 1.01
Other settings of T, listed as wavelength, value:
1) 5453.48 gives 19.9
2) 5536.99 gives 20.01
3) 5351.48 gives 20.16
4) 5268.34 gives 16.9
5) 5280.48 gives 20.67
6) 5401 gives 20.45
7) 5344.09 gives 21.23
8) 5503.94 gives 20.36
